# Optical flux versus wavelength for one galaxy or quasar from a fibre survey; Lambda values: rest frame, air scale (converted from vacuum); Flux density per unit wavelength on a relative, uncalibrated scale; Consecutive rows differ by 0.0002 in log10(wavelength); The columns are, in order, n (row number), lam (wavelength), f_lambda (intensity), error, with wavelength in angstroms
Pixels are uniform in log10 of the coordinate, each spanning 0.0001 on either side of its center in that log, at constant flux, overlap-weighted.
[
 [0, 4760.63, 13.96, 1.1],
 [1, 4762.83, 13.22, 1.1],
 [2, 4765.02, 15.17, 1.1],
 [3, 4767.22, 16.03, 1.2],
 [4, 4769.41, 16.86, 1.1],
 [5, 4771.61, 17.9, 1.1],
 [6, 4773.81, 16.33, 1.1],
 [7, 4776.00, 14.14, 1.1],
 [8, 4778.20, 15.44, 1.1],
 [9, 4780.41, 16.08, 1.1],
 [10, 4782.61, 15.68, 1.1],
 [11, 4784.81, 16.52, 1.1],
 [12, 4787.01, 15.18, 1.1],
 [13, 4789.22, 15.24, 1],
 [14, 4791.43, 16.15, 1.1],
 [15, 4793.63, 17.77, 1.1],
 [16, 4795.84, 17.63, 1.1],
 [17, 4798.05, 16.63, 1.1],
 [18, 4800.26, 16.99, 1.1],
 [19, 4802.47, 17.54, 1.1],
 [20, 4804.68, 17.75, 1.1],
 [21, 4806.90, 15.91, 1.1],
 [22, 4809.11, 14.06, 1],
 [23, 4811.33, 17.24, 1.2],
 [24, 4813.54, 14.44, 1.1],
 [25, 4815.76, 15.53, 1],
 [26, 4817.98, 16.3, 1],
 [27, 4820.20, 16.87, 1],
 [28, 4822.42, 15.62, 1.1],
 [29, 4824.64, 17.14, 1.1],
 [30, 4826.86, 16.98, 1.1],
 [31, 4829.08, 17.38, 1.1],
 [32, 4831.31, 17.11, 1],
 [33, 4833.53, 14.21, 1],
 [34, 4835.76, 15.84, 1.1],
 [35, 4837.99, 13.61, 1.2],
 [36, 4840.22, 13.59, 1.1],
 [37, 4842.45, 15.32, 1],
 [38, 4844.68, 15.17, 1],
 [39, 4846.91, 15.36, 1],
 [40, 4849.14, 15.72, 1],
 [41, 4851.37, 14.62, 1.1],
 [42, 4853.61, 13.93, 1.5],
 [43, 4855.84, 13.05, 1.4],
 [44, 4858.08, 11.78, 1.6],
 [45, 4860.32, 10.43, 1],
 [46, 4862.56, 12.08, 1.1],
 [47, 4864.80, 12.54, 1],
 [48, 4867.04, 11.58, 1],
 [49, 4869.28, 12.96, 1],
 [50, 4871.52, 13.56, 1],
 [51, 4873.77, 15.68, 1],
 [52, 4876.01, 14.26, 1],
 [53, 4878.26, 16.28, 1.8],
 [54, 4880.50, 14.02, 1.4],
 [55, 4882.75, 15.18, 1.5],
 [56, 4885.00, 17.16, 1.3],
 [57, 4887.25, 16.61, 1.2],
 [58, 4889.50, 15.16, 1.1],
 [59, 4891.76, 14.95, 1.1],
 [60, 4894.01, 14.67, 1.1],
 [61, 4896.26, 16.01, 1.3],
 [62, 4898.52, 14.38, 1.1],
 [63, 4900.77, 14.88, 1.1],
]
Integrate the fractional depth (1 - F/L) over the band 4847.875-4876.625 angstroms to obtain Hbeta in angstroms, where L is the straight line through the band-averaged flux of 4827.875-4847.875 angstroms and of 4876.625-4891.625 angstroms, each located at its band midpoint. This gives 4.1 angstroms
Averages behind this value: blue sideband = 15.3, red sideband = 15.6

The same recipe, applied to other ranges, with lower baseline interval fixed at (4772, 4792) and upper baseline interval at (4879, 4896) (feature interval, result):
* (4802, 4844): -0.75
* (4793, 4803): -1.03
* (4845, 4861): 1.87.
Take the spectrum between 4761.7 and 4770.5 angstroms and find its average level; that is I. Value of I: 15.3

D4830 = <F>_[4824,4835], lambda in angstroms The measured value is 16.5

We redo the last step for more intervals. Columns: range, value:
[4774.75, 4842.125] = 16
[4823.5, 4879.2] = 14.4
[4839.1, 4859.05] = 14.3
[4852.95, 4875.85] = 12.8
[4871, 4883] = 14.9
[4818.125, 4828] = 16.6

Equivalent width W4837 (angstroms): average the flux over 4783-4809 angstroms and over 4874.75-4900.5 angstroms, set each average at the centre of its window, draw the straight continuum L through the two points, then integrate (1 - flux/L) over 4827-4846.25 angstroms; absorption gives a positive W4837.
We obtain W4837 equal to 0.77 angstroms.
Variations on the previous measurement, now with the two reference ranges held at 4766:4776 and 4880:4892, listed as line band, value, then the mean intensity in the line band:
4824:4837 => -0.3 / 16.4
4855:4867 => 3.0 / 11.9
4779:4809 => -0.3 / 16.4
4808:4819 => 0.4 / 15.5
